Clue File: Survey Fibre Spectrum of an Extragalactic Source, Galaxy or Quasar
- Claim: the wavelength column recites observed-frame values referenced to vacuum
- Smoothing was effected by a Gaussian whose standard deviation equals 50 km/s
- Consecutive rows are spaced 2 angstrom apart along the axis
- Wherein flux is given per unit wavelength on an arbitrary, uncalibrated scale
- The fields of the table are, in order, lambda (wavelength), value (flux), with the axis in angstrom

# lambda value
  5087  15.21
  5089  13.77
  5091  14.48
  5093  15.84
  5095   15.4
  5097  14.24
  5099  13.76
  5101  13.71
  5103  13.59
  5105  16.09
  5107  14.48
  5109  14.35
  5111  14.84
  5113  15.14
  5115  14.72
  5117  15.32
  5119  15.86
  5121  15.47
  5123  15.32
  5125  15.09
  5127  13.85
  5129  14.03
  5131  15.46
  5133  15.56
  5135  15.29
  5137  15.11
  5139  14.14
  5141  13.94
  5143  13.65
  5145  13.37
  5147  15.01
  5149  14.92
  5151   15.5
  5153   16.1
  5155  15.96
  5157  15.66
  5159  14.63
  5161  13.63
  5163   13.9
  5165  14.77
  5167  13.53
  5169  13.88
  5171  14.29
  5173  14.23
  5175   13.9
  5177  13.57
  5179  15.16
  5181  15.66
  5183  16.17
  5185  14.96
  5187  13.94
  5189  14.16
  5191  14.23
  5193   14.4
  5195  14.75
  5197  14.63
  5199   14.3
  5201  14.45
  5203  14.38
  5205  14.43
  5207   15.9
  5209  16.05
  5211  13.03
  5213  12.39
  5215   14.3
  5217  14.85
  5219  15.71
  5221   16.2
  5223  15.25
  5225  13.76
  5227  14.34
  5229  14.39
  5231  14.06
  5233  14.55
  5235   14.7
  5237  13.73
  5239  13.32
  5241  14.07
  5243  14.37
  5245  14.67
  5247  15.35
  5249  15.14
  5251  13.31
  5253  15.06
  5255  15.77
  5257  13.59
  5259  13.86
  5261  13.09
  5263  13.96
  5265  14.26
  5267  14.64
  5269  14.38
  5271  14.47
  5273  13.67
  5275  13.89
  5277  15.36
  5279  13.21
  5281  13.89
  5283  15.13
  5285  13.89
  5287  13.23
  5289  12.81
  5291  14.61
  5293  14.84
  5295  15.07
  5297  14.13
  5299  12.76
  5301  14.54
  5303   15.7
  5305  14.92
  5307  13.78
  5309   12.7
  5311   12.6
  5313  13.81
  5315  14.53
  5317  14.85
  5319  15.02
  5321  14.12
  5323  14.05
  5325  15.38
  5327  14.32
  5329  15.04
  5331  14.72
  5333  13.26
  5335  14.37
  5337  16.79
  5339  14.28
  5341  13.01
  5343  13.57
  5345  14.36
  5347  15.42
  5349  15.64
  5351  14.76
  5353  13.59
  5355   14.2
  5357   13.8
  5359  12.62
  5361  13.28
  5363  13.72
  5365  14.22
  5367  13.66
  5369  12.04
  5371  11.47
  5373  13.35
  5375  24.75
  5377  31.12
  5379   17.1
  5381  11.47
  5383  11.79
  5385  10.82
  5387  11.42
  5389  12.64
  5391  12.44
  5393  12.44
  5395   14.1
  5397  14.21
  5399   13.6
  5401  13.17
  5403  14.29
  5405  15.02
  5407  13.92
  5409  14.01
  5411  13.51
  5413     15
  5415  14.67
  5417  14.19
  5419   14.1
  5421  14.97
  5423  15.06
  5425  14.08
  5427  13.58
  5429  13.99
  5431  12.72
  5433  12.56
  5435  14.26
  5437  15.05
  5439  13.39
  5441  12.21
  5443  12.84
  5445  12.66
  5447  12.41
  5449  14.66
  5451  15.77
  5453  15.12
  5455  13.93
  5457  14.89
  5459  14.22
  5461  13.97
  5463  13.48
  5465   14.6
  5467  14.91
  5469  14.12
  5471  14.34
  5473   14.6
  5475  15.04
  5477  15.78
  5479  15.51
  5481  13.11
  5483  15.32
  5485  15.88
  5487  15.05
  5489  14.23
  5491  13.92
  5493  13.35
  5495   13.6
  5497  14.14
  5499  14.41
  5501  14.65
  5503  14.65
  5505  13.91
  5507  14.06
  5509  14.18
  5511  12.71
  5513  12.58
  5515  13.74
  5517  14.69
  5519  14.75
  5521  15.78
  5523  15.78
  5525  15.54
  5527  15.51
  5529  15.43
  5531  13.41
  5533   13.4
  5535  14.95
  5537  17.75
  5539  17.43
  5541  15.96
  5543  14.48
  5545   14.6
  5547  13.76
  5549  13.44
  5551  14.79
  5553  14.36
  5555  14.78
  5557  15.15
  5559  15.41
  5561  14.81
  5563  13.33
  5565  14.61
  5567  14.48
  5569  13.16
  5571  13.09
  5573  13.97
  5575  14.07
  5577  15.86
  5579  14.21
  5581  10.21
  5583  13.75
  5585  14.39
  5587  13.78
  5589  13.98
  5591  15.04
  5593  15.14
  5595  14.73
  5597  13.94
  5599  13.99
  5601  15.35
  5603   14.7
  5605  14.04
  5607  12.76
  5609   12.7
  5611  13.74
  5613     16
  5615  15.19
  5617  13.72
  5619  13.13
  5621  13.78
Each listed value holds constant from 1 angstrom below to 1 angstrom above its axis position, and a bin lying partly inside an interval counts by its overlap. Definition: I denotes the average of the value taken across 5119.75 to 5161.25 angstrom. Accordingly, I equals 14.9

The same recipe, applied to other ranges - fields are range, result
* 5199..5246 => 14.5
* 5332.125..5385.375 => 14.8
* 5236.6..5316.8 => 14.2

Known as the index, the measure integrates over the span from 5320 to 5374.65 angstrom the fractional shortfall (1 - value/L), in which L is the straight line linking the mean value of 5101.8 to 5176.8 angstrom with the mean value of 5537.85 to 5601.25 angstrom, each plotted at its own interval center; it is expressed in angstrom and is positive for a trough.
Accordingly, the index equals 1.4 angstrom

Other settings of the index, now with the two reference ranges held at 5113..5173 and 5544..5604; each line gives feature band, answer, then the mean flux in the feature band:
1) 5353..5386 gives -1.0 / 14.9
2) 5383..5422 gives 2.4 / 13.6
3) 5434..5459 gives 0.8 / 13.9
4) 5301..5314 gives 0.5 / 14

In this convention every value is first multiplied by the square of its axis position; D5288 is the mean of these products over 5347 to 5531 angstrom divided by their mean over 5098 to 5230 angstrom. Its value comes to 1.08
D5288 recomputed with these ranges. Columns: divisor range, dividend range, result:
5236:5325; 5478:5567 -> 1.13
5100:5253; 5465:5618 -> 1.13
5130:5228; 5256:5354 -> 1.02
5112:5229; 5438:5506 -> 1.09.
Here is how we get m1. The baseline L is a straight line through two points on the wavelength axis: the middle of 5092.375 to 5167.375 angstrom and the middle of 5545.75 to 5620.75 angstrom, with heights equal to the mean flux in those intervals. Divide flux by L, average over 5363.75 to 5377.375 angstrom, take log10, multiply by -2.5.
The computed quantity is -0.15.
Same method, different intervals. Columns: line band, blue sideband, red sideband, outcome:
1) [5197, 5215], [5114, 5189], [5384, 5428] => 0.01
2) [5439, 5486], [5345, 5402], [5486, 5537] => 0.01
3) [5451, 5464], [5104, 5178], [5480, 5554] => 0.02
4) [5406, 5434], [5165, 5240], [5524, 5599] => 0.04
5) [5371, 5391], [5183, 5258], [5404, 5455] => -0.11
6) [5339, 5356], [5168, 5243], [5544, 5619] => 0.00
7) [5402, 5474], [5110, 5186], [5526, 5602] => 0.04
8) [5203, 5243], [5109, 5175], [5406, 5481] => 0.01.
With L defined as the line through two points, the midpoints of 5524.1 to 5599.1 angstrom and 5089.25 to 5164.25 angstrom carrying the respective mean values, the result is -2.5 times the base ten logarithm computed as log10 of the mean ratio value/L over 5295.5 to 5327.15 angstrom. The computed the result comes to 0.03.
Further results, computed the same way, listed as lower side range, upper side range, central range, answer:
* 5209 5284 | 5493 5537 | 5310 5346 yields 0.002 mag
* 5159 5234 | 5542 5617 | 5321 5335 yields -0.003 mag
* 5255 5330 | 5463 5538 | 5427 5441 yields 0.069 mag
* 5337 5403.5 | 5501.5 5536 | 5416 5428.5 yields 0.004 mag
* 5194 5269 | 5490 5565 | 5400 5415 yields 0.027 mag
